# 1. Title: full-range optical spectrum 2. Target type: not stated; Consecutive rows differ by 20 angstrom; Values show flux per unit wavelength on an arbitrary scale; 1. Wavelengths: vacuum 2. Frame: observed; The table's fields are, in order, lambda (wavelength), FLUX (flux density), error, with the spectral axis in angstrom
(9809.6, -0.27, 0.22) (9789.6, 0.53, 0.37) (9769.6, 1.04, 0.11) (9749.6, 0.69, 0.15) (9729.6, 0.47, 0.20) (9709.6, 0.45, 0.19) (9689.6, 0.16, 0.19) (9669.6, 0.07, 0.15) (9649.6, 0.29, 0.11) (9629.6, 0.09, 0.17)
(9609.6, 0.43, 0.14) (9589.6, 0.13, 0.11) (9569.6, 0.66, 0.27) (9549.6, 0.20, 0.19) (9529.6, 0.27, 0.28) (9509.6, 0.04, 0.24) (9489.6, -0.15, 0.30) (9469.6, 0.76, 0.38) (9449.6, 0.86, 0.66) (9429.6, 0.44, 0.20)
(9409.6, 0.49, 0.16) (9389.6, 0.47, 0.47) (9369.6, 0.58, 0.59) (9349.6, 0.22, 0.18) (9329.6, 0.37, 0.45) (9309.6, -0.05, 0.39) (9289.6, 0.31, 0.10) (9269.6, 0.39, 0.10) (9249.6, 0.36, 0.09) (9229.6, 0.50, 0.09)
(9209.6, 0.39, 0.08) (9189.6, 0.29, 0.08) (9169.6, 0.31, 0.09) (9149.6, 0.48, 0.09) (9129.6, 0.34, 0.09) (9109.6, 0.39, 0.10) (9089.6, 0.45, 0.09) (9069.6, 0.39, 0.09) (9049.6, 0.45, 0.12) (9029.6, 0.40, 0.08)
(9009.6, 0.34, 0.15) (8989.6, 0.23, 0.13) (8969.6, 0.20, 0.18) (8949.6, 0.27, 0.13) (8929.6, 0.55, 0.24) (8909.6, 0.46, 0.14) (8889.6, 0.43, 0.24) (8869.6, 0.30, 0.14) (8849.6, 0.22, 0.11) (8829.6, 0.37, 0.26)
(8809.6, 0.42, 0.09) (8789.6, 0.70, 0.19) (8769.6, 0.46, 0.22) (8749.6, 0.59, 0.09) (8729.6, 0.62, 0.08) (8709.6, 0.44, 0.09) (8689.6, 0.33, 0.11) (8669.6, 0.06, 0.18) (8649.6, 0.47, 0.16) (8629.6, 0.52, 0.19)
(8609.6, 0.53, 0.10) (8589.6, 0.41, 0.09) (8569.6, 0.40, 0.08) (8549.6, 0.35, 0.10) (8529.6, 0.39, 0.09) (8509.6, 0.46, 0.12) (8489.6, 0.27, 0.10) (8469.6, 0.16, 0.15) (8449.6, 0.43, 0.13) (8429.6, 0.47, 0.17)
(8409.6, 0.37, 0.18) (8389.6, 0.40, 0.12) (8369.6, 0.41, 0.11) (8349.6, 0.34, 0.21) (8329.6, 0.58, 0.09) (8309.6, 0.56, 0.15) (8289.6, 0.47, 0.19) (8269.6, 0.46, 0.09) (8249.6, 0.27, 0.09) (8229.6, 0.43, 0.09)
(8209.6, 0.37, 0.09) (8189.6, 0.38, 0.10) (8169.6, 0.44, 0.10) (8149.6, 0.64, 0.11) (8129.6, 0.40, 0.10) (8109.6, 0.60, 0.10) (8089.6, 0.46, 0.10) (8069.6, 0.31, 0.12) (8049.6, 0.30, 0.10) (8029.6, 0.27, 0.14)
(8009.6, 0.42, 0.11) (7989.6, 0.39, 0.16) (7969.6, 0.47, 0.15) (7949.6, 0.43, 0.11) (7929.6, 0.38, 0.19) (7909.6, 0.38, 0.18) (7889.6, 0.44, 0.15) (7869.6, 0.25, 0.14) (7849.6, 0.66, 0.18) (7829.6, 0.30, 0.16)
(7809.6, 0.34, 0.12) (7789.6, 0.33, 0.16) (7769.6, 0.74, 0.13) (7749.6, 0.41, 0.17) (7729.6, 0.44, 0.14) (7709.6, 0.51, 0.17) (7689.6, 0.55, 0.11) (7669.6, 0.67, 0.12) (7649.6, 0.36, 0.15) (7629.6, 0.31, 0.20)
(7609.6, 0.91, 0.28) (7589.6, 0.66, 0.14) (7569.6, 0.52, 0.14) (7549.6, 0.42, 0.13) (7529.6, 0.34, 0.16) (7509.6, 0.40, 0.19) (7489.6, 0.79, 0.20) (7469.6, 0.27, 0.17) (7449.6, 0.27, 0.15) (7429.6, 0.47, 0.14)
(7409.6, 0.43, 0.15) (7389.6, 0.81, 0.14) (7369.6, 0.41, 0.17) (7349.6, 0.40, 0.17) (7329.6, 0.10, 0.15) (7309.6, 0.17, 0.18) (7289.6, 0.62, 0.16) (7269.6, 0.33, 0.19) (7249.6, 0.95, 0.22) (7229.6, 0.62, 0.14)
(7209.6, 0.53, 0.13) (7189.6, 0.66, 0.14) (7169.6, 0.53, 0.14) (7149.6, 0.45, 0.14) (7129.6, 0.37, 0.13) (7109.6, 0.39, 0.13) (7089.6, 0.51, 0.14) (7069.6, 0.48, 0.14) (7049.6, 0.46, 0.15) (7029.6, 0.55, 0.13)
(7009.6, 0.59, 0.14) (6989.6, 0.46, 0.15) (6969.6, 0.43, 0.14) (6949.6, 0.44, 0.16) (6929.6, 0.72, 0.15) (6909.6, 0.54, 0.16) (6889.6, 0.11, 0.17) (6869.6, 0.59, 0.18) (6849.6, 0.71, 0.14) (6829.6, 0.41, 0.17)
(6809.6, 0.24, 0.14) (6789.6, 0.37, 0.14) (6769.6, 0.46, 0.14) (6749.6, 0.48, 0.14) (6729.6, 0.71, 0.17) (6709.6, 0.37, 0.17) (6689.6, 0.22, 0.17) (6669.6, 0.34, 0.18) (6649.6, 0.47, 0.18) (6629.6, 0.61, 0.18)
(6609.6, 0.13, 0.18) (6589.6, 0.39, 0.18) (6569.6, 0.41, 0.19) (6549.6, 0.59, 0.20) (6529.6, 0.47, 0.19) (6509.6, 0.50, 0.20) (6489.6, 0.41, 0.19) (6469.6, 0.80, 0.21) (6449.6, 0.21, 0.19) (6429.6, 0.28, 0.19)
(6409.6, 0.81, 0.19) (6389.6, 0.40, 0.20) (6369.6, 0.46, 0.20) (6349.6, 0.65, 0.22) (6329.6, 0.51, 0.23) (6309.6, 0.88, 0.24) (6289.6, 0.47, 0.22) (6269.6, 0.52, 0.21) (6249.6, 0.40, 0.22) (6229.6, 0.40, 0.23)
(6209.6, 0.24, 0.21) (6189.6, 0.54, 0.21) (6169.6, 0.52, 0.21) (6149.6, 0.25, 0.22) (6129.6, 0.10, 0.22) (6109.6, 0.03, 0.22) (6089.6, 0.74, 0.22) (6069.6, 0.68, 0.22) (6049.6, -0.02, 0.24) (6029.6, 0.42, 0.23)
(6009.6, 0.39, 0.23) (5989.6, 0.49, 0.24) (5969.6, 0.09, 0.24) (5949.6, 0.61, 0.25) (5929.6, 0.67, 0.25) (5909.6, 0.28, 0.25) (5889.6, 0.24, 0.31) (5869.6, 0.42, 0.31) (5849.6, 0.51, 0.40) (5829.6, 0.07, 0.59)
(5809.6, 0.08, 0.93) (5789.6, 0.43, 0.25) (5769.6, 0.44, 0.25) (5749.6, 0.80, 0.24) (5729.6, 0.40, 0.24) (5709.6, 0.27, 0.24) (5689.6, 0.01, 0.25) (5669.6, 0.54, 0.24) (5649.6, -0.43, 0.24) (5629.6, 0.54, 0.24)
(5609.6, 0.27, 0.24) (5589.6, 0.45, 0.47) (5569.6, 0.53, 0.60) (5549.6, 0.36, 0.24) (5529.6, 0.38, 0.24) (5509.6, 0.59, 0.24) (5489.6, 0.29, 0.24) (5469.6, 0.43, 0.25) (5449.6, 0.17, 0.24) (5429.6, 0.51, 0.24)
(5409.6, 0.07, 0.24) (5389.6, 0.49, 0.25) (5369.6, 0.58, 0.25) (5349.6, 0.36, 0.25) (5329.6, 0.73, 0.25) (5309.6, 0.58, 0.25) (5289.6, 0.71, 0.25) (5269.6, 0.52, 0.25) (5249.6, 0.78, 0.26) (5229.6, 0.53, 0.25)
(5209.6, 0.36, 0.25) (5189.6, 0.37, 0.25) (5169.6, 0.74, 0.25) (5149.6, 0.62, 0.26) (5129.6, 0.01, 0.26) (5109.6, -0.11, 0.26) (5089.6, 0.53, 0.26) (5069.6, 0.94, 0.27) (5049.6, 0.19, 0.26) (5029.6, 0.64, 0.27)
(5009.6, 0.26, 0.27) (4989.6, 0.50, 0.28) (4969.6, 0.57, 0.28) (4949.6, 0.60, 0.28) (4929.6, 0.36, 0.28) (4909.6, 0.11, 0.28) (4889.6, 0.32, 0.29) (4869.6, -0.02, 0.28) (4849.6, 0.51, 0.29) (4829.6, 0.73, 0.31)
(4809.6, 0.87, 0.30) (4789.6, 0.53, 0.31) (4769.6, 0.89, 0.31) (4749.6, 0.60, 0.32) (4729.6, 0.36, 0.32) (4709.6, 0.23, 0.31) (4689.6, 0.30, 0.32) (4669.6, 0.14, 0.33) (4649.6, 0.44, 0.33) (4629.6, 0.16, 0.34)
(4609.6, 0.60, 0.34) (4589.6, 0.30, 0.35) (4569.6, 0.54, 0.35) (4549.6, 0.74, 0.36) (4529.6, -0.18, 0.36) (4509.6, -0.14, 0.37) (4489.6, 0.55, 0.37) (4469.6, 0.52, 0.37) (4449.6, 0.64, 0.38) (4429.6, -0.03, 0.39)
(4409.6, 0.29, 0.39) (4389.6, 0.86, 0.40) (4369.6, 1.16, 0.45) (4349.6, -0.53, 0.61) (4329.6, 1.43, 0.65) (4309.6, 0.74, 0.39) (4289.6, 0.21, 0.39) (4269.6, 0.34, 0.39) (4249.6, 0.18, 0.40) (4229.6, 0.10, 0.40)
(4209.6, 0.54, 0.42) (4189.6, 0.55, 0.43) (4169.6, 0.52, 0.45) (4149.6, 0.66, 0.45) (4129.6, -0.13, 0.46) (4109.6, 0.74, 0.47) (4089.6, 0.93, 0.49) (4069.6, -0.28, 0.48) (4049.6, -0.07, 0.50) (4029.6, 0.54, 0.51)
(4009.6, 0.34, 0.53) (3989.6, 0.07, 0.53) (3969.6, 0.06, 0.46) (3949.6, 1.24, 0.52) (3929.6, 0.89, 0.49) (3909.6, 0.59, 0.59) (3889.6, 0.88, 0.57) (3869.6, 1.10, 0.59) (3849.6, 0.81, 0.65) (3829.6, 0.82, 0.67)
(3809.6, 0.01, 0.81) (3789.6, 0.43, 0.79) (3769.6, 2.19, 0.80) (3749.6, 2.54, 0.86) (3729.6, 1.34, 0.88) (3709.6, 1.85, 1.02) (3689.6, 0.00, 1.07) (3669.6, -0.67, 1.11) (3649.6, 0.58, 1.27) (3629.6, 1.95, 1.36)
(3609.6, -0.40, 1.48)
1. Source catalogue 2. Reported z 1.622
